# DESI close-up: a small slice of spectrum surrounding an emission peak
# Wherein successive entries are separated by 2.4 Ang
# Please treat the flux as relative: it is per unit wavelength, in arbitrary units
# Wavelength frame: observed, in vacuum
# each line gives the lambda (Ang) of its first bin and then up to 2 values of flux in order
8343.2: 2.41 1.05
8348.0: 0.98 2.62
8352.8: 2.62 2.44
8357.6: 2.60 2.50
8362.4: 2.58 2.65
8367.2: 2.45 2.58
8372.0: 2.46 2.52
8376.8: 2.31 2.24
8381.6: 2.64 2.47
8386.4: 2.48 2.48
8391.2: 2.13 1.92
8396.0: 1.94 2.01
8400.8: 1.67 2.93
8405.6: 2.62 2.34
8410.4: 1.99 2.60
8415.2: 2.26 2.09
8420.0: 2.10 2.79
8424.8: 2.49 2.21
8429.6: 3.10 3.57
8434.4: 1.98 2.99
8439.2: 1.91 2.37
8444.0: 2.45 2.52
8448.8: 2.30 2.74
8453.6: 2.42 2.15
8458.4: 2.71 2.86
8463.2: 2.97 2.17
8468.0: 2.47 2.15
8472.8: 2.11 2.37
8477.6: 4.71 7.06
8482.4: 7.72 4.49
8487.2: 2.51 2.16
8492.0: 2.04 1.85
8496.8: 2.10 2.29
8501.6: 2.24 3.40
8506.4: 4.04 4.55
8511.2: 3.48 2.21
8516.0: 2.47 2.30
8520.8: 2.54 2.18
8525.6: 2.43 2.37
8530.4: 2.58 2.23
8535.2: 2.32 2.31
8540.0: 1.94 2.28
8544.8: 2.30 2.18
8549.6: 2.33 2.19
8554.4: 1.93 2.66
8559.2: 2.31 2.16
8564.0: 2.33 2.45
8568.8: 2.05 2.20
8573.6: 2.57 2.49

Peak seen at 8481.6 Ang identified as Halpha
